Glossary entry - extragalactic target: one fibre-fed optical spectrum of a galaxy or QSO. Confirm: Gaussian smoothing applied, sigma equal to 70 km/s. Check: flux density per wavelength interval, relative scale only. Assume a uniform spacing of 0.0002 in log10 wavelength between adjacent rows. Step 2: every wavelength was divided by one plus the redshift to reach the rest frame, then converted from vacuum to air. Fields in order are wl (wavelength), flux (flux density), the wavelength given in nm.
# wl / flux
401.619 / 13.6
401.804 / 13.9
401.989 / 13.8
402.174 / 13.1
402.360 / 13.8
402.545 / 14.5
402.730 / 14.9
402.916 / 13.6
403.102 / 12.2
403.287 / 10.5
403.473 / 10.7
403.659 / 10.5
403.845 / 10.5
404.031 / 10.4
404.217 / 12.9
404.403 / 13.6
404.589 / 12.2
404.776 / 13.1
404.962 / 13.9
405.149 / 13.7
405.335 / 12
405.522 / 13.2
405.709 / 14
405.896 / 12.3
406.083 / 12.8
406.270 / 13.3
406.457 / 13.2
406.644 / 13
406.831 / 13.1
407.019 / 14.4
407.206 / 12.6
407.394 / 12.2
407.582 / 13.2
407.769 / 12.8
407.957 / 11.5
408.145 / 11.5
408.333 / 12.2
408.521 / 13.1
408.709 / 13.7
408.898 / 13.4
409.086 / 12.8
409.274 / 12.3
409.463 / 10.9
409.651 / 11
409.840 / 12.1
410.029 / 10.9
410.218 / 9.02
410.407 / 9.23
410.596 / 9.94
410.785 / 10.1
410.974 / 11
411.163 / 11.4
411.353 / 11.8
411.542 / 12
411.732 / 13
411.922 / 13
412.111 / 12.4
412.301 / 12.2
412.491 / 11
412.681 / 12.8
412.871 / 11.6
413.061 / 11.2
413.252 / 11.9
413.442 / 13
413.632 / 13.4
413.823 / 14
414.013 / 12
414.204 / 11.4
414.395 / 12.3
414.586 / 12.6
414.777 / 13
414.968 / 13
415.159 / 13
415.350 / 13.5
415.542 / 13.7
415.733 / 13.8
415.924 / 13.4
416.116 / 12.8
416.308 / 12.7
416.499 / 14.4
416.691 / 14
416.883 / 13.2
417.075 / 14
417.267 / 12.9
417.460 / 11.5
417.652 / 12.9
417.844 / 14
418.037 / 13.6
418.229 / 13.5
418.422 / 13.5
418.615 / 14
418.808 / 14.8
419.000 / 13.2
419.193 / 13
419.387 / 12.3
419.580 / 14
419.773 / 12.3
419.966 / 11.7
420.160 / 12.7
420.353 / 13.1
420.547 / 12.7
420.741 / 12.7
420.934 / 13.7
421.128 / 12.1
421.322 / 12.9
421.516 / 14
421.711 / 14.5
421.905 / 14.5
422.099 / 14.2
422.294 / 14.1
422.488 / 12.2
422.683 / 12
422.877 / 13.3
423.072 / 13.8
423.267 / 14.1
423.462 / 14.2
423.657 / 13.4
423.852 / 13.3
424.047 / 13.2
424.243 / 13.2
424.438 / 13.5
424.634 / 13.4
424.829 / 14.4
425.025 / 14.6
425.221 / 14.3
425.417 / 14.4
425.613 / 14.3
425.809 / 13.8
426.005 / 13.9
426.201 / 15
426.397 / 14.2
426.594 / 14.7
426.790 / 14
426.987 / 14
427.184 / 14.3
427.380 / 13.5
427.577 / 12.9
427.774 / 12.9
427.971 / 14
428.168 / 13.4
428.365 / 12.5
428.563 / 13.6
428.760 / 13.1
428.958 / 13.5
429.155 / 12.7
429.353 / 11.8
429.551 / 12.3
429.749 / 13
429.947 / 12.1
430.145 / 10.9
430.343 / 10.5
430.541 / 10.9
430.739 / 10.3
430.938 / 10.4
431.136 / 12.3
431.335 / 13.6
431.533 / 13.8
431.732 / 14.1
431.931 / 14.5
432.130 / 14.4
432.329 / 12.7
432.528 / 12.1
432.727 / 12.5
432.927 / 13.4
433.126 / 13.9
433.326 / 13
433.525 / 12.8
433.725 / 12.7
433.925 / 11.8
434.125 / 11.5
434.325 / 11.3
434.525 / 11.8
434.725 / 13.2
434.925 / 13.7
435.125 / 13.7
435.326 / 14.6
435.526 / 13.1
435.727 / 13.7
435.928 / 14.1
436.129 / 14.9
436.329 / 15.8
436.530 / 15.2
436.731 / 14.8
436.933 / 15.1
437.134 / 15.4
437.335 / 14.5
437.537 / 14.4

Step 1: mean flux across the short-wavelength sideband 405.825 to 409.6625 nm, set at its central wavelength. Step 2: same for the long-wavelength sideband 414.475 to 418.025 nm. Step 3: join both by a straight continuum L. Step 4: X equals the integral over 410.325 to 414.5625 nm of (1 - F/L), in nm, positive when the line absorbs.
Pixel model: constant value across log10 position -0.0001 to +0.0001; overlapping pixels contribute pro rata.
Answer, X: 0.37 nm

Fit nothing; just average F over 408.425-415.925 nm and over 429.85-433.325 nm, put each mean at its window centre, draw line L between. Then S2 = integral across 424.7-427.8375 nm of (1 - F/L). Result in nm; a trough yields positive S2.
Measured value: -0.42 nm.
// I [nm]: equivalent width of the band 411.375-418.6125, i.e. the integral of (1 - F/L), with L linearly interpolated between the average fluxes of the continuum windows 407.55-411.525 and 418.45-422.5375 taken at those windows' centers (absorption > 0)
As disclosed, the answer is -0.252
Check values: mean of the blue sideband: 11.6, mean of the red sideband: 13.3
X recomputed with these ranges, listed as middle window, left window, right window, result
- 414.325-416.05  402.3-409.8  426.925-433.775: -0.06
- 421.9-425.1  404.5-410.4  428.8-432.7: -0.29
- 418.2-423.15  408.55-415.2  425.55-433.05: -0.30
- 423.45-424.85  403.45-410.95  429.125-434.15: -0.13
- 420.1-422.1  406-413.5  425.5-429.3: -0.04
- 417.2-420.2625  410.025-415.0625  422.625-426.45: -0.06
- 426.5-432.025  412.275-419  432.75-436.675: 0.18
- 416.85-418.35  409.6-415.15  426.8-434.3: -0.14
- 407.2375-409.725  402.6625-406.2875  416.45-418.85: 0.08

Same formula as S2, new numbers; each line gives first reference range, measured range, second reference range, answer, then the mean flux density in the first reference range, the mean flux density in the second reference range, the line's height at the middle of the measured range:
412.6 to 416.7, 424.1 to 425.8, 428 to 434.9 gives -0.17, 12.9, 12.6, 12.7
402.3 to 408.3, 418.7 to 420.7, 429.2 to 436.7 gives -0.03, 12.7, 12.9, 12.8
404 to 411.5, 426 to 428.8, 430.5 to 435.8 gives -0.23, 12.3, 12.8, 12.7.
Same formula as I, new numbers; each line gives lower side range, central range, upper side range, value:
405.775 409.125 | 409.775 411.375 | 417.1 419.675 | 0.30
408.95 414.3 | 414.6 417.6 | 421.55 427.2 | -0.18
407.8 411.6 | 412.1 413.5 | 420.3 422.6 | 0.00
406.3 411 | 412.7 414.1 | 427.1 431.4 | -0.04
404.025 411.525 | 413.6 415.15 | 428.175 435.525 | -0.04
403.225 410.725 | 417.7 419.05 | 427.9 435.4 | -0.15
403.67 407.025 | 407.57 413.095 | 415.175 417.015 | 0.57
